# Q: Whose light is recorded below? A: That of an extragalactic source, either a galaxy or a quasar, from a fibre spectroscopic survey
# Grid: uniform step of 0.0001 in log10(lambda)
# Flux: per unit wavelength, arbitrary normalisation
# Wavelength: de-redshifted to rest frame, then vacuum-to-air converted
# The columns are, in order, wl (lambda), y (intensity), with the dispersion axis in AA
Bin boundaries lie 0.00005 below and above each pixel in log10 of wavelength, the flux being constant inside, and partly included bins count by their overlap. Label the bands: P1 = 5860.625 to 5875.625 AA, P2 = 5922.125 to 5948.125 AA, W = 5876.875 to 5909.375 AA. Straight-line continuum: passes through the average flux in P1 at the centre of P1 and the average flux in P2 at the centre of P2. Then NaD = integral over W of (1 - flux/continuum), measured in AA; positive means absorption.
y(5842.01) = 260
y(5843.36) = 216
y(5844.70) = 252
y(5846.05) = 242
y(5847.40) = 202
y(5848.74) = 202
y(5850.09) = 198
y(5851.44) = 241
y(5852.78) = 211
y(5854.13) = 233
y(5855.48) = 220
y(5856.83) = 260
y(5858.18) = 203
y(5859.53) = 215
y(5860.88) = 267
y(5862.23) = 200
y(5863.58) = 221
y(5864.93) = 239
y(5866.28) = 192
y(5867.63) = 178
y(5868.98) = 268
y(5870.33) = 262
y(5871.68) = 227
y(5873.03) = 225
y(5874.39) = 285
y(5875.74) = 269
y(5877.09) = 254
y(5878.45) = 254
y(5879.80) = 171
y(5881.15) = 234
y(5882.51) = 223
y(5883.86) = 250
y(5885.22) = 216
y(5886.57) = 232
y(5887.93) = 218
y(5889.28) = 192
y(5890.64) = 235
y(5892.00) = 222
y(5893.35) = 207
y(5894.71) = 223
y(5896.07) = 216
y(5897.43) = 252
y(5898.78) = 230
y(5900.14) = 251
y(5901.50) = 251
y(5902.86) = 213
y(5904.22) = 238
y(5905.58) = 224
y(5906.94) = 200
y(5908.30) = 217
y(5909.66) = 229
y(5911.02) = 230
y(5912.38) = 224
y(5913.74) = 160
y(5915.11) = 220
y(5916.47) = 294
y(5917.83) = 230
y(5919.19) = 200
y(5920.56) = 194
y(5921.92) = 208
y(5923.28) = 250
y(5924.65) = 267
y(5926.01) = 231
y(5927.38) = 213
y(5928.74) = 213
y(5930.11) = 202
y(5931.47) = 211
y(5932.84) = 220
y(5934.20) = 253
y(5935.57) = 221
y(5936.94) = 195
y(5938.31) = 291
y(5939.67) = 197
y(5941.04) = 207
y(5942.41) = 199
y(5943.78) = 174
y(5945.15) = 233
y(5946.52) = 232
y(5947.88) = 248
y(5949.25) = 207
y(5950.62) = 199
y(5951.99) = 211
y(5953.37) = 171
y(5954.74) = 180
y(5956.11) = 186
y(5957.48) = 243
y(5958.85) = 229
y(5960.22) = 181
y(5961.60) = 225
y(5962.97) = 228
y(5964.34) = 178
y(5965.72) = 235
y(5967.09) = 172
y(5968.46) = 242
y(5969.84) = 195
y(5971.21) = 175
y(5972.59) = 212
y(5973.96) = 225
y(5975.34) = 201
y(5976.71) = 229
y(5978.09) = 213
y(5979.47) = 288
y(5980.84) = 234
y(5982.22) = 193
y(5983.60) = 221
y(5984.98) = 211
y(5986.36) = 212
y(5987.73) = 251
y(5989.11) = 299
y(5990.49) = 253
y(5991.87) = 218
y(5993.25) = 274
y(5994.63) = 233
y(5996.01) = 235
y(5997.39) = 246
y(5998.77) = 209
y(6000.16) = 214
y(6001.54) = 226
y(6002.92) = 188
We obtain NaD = 0.6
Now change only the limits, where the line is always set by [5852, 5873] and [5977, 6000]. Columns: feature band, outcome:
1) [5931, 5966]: 3.0 AA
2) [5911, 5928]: 0.5 AA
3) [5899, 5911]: 0.1 AA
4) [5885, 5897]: 0.5 AA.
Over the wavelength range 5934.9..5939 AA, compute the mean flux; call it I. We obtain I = 236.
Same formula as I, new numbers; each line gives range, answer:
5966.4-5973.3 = 200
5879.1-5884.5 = 220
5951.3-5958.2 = 198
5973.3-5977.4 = 218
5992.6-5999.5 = 239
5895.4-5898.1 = 234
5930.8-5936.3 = 226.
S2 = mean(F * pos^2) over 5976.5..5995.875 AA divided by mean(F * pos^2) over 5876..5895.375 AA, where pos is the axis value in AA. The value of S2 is 1.1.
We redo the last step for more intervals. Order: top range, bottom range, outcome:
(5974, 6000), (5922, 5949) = 1.06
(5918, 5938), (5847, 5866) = 1.02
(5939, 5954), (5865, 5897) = 0.93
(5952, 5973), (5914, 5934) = 0.92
